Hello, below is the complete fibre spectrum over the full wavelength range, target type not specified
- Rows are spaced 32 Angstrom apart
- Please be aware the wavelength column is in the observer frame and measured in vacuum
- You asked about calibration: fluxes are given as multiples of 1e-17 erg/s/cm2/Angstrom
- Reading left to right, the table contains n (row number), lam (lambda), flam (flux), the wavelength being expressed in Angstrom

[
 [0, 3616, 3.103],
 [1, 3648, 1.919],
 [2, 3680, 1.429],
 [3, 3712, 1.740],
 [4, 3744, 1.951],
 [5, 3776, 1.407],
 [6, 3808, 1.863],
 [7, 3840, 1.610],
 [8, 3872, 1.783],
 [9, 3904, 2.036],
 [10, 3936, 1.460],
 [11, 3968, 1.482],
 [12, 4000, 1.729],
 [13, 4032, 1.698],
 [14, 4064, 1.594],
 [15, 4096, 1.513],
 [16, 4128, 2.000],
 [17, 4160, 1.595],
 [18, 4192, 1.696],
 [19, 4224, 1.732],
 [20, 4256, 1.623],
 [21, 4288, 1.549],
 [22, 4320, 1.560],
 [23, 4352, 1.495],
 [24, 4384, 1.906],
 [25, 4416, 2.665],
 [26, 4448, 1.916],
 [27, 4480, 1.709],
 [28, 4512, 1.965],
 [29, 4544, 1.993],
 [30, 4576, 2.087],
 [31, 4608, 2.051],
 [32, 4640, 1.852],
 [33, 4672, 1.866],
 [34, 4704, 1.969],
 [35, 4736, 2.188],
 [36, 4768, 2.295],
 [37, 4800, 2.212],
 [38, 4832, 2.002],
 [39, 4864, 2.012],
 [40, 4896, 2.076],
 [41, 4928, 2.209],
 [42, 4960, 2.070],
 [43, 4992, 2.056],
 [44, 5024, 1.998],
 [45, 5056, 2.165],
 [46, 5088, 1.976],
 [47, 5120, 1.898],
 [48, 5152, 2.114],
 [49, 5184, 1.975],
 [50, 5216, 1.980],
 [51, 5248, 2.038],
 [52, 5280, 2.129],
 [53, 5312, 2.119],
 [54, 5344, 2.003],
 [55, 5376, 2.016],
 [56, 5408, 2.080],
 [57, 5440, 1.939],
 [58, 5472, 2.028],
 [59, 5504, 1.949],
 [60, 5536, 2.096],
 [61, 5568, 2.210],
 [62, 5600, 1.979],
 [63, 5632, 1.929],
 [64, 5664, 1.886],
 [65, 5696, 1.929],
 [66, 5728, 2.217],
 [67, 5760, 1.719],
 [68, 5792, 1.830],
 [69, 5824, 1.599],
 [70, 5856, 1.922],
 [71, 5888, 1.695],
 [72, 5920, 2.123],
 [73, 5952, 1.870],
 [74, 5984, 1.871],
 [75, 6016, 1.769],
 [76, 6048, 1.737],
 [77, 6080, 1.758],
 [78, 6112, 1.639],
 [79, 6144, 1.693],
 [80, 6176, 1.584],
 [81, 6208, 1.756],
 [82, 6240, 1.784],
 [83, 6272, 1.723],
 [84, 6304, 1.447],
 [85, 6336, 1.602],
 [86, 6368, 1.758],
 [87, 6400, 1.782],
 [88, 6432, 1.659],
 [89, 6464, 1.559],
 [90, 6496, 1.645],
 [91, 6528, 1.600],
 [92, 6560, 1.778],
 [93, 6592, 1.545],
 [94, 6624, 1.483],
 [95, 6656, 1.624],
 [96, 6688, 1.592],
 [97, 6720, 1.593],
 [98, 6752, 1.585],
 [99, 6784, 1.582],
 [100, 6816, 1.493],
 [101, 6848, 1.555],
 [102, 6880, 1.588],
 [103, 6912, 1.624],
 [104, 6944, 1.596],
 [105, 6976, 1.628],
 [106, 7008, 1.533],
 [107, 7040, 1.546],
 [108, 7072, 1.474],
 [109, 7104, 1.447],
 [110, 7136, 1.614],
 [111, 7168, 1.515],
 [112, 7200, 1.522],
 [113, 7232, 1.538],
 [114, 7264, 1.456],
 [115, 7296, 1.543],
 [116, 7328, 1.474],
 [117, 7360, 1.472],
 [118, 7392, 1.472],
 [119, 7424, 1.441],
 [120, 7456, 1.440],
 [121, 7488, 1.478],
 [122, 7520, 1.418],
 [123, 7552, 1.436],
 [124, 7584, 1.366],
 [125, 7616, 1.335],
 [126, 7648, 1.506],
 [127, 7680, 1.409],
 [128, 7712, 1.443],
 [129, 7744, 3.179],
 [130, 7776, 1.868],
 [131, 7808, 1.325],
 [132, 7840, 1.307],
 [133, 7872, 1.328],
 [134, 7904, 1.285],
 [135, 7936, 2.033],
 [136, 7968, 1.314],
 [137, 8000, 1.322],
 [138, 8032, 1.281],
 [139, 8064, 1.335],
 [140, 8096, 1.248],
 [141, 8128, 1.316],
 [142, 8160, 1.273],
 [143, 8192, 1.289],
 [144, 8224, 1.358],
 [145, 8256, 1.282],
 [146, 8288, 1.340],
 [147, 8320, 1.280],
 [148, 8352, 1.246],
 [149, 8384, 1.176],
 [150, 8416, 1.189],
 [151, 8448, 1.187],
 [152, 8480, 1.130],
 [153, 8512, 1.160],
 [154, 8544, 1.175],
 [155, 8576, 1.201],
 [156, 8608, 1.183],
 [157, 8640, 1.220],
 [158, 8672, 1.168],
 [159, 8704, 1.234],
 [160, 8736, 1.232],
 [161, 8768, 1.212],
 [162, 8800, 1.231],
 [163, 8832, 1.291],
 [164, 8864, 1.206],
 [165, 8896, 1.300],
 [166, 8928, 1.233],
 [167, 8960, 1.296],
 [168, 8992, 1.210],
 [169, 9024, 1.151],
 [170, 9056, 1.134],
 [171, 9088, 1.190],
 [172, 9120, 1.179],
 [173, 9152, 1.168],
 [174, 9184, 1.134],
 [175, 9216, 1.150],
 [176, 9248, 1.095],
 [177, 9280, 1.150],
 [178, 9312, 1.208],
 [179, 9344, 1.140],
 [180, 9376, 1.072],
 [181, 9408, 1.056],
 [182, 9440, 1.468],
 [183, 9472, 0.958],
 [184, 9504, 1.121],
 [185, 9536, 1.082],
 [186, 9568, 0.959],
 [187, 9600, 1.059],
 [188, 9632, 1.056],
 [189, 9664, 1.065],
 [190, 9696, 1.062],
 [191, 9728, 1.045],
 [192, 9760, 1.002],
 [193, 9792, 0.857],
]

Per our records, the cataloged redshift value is 0.18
